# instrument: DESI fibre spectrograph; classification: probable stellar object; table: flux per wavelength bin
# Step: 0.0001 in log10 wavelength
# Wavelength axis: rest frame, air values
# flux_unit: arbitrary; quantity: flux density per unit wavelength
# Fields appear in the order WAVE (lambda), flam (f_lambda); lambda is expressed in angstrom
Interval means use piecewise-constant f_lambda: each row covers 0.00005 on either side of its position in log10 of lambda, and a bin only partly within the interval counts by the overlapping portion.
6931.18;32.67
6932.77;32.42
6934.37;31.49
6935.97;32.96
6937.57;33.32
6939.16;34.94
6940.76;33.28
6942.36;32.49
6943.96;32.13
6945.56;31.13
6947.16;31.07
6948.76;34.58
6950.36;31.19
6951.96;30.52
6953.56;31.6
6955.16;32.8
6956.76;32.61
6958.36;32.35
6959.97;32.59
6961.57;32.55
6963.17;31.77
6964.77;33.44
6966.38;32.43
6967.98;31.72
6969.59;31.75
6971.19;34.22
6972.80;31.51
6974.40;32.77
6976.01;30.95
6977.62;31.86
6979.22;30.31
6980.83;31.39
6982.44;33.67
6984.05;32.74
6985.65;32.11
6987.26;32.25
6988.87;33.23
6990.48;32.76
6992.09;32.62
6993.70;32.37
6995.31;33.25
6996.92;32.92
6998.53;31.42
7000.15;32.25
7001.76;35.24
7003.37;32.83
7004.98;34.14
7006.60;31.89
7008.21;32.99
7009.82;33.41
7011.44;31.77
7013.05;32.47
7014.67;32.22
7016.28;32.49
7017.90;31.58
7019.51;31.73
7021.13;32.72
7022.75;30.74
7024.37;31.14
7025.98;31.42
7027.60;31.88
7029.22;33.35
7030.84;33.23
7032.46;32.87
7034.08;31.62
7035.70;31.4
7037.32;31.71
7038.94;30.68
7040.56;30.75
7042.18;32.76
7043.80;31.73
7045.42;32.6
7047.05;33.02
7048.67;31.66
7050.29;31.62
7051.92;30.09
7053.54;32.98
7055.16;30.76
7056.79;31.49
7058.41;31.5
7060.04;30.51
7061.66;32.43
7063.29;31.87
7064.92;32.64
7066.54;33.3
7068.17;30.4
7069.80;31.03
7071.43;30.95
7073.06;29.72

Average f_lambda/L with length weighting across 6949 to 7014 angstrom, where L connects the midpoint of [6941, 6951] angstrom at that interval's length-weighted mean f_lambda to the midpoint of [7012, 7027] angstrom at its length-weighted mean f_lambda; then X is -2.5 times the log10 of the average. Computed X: -0.01 mag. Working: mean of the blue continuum 32.2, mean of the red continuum 31.8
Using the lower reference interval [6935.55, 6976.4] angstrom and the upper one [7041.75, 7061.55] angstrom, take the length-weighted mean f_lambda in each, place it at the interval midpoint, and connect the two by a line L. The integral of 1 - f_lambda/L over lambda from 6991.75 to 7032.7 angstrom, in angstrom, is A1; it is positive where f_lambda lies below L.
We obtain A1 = -0.6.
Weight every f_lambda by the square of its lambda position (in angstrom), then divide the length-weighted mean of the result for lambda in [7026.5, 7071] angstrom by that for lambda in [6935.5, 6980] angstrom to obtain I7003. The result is 1.0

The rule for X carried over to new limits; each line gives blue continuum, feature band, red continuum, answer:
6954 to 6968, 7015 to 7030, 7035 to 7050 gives 0.00 mag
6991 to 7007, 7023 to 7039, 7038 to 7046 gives 0.00 mag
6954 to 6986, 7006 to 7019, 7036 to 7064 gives -0.01 mag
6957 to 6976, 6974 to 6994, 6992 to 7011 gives 0.02 mag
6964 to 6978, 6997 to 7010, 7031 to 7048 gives -0.03 mag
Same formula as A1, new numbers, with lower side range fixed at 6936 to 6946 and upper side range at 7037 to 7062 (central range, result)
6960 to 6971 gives 0.1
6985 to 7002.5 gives -0.2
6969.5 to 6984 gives 0.2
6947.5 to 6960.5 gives 0.2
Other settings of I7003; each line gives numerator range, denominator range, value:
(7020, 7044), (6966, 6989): 1.01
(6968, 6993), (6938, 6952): 1.00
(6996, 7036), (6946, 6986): 1.02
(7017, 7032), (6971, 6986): 1.01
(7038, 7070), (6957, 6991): 1.00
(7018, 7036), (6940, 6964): 1.02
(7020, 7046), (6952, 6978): 1.01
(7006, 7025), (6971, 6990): 1.01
